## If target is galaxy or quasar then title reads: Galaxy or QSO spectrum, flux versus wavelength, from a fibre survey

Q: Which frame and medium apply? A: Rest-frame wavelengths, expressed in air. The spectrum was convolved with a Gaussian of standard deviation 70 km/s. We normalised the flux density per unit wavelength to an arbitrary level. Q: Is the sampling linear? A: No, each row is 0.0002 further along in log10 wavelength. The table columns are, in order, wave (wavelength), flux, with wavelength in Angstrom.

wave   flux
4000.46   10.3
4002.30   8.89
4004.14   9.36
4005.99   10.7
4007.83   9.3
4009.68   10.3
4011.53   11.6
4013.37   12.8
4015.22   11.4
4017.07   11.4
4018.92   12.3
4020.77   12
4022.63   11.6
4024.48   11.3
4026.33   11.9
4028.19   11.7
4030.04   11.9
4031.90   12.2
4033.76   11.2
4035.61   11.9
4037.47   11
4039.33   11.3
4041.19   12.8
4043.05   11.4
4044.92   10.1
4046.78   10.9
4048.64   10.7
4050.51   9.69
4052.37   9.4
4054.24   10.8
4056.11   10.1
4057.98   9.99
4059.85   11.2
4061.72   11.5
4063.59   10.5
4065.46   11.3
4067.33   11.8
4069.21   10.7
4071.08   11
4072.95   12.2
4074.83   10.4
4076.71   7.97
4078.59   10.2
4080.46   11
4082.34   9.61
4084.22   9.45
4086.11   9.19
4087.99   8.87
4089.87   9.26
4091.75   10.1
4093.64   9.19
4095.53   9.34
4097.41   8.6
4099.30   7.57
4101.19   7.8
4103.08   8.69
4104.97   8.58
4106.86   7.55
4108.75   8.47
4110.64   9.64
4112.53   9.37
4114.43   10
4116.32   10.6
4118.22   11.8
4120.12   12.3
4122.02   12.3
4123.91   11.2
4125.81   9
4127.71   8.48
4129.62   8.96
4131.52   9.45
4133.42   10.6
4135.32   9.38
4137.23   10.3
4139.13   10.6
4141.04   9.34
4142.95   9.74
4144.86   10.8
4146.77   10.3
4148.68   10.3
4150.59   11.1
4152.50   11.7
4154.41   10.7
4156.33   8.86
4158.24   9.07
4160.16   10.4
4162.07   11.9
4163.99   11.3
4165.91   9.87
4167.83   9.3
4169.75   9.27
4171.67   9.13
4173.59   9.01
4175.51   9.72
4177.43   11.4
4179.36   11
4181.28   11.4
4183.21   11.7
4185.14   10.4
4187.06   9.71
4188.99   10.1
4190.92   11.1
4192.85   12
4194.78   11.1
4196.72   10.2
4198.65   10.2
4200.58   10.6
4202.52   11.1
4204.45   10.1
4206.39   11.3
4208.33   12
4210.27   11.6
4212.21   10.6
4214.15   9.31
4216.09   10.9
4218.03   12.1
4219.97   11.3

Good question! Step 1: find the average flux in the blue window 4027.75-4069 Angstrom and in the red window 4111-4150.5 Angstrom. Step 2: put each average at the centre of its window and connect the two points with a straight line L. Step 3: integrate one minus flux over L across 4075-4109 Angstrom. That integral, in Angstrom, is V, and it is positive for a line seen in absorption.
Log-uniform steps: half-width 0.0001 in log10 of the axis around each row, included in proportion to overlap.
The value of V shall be 5.2 Angstrom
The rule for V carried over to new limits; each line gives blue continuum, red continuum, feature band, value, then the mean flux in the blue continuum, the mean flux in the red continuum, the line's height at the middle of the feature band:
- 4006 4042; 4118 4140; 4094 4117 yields 3.80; 11.5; 10.3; 10.6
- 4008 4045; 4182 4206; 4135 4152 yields 1.08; 11.6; 10.7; 11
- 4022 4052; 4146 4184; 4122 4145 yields 1.54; 11.3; 10.4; 10.6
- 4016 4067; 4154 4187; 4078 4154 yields 6.13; 11.2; 10.2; 10.6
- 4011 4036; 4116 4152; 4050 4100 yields 4.89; 11.8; 10.4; 11.1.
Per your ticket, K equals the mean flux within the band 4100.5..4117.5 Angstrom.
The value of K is 9.02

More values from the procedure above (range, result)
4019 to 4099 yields 10.6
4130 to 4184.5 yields 10.3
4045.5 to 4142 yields 9.94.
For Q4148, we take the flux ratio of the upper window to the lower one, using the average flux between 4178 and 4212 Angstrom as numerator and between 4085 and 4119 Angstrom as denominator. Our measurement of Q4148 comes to 1.2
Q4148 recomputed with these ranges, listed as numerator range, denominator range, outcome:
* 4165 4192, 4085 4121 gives 1.10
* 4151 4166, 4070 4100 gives 1.09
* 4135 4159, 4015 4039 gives 0.87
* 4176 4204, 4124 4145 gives 1.11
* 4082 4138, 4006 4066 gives 0.85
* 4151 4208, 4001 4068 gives 0.95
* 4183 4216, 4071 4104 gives 1.14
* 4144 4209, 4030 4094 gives 0.99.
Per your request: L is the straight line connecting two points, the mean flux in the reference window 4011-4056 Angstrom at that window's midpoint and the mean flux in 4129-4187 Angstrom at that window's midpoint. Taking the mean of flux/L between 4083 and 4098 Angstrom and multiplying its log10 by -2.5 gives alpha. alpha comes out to 0.170 mag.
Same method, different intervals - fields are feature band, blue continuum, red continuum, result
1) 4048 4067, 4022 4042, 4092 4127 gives 0.04 mag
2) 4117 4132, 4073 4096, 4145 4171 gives -0.05 mag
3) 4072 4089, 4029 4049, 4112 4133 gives 0.11 mag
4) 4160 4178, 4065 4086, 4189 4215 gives 0.07 mag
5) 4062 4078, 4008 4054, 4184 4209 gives 0.04 mag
